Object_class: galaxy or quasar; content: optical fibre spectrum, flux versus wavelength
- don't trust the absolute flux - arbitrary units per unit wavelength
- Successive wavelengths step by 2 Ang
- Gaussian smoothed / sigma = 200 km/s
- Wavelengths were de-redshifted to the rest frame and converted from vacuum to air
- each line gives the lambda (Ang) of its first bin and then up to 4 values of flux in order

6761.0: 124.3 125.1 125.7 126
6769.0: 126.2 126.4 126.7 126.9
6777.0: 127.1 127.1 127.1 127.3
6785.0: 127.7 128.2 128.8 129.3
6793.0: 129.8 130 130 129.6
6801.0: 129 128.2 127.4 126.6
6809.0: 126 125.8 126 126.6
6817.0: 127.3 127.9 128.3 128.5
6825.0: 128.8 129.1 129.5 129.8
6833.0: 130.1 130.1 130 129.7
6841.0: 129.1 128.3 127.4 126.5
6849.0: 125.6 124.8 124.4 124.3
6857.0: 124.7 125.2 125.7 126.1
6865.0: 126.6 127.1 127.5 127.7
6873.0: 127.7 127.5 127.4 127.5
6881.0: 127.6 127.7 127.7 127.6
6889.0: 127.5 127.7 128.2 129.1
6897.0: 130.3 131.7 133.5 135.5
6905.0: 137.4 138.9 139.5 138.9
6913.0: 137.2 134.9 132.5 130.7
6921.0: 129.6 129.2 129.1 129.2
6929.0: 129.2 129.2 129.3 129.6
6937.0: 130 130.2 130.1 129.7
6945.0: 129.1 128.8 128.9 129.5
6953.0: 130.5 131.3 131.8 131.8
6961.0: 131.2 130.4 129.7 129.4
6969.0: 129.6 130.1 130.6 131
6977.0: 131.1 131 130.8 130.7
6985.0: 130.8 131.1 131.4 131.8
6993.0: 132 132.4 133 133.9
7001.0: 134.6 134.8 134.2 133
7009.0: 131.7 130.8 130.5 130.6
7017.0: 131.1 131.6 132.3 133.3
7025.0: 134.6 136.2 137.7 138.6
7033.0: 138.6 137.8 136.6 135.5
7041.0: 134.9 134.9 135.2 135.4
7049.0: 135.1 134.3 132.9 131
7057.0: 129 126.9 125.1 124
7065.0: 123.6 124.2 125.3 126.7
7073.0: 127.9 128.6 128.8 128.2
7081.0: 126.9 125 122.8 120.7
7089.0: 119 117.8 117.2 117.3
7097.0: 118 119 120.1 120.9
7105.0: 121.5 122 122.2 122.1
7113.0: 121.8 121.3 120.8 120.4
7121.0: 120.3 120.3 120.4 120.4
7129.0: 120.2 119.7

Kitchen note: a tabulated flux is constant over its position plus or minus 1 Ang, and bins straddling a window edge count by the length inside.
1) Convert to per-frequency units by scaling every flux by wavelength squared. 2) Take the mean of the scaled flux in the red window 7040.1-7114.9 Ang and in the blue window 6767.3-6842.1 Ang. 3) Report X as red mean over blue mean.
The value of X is 1.06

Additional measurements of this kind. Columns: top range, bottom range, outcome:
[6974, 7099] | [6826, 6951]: 1.05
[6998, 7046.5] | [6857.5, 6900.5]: 1.10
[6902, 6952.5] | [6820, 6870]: 1.06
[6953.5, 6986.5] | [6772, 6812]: 1.08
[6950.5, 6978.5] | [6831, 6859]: 1.06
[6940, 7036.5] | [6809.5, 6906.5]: 1.07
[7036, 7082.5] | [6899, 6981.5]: 1.02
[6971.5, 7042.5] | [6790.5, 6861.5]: 1.10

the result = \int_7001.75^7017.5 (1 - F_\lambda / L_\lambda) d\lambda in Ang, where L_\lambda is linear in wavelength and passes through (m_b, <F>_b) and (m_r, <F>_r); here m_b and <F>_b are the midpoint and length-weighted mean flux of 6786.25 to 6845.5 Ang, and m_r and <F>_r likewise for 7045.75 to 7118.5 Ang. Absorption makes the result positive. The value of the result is -0.8 Ang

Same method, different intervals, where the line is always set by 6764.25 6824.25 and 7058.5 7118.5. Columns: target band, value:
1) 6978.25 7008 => -1.9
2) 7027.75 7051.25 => -2.4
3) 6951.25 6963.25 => -0.6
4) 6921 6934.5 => -0.4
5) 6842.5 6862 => 0.2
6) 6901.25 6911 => -0.9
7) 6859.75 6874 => -0.1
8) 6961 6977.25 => -0.7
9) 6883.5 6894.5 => -0.2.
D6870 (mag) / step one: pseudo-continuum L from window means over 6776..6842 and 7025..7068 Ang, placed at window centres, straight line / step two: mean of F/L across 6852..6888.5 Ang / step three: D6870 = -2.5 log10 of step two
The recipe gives 0.02 mag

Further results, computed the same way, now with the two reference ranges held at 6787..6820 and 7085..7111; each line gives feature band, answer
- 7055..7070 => -0.04 mag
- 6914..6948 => -0.05 mag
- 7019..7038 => -0.12 mag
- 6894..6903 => -0.05 mag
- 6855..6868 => 0.01 mag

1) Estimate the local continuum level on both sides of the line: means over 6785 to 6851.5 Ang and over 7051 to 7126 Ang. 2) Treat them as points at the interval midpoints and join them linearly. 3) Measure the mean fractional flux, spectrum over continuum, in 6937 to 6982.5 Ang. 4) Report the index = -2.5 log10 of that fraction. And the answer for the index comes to -0.04 mag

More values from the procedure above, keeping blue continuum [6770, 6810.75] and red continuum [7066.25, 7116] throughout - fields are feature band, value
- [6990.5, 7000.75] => -0.07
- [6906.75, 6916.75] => -0.10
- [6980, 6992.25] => -0.06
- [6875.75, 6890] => -0.01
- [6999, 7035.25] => -0.08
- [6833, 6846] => -0.02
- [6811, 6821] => 0.00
